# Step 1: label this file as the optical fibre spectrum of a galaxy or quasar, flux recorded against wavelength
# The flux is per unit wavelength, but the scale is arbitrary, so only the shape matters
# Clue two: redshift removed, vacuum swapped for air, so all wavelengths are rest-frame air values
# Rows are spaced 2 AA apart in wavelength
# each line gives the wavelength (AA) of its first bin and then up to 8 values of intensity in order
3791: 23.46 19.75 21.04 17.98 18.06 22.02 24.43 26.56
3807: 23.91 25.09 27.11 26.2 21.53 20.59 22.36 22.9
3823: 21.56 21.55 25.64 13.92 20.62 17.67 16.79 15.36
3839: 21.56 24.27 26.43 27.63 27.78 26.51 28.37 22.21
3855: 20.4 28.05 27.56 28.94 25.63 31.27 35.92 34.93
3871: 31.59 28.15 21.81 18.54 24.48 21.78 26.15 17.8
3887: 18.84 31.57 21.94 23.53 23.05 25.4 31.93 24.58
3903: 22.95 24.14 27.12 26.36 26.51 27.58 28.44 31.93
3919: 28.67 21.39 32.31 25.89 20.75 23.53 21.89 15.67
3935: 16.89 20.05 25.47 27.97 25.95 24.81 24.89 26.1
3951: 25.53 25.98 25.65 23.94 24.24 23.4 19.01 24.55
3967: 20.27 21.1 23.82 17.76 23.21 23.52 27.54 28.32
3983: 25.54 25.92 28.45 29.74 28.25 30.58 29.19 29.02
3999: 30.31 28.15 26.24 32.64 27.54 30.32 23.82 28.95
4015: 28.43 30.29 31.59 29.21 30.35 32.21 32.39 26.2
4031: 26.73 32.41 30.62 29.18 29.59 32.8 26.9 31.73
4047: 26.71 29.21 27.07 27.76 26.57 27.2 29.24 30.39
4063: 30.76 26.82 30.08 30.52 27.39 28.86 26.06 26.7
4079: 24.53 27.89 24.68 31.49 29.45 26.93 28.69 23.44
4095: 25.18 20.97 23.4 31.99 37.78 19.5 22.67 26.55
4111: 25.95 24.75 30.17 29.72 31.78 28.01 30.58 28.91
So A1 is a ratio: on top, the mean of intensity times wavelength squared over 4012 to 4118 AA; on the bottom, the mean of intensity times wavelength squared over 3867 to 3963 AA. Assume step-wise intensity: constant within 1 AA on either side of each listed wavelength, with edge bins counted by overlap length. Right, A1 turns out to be 1.22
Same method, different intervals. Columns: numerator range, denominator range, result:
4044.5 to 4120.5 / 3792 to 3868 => 1.33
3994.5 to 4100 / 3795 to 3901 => 1.30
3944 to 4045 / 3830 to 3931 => 1.14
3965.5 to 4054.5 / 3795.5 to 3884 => 1.26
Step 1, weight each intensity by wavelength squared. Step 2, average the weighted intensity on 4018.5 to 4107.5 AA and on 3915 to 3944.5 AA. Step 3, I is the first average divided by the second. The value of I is 1.24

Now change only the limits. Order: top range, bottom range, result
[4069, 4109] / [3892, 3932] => 1.13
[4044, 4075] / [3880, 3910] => 1.27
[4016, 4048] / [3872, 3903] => 1.34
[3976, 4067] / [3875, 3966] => 1.24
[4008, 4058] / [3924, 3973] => 1.31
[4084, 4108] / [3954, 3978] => 1.27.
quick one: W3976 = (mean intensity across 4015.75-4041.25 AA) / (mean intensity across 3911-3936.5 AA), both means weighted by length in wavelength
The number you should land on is 1.23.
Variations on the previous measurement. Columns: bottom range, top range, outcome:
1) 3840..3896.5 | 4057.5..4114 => 1.05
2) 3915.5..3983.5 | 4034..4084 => 1.18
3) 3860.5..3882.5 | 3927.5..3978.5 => 0.84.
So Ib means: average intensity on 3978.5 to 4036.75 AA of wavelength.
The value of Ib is 29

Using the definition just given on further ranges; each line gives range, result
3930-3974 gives 23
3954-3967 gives 23.2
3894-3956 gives 25.1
